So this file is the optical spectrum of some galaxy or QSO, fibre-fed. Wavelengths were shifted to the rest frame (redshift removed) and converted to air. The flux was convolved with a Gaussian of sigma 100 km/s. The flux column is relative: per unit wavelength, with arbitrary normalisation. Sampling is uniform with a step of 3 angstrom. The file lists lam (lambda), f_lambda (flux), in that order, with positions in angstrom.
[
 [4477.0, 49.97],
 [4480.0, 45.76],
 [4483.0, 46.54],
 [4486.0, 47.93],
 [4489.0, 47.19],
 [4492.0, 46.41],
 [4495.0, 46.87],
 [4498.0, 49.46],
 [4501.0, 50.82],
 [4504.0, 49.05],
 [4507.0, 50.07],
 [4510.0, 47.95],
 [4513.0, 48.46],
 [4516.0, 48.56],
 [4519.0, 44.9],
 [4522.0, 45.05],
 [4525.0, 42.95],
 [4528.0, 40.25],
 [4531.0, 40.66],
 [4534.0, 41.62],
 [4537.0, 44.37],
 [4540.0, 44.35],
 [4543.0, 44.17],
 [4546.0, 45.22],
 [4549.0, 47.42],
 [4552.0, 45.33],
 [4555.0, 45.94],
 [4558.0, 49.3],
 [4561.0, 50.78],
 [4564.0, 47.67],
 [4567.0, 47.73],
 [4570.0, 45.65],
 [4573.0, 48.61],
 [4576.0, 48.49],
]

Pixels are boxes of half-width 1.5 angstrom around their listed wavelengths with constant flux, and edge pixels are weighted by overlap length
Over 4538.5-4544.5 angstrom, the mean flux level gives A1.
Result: 44.3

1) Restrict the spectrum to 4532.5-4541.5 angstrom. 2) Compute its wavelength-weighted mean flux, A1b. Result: 43.4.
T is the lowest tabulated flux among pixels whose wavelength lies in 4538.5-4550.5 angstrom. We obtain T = 44.17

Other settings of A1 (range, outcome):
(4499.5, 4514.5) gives 49.3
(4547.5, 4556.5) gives 46.2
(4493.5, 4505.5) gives 49.1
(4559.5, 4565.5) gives 49.2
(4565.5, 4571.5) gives 46.7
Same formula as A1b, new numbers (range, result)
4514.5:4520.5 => 46.7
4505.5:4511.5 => 49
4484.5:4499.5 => 47.6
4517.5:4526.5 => 44.3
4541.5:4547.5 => 44.7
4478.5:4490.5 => 46.9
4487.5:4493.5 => 46.8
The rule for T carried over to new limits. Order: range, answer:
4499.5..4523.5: 44.9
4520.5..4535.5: 40.25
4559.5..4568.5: 47.67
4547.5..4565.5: 45.33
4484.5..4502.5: 46.41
